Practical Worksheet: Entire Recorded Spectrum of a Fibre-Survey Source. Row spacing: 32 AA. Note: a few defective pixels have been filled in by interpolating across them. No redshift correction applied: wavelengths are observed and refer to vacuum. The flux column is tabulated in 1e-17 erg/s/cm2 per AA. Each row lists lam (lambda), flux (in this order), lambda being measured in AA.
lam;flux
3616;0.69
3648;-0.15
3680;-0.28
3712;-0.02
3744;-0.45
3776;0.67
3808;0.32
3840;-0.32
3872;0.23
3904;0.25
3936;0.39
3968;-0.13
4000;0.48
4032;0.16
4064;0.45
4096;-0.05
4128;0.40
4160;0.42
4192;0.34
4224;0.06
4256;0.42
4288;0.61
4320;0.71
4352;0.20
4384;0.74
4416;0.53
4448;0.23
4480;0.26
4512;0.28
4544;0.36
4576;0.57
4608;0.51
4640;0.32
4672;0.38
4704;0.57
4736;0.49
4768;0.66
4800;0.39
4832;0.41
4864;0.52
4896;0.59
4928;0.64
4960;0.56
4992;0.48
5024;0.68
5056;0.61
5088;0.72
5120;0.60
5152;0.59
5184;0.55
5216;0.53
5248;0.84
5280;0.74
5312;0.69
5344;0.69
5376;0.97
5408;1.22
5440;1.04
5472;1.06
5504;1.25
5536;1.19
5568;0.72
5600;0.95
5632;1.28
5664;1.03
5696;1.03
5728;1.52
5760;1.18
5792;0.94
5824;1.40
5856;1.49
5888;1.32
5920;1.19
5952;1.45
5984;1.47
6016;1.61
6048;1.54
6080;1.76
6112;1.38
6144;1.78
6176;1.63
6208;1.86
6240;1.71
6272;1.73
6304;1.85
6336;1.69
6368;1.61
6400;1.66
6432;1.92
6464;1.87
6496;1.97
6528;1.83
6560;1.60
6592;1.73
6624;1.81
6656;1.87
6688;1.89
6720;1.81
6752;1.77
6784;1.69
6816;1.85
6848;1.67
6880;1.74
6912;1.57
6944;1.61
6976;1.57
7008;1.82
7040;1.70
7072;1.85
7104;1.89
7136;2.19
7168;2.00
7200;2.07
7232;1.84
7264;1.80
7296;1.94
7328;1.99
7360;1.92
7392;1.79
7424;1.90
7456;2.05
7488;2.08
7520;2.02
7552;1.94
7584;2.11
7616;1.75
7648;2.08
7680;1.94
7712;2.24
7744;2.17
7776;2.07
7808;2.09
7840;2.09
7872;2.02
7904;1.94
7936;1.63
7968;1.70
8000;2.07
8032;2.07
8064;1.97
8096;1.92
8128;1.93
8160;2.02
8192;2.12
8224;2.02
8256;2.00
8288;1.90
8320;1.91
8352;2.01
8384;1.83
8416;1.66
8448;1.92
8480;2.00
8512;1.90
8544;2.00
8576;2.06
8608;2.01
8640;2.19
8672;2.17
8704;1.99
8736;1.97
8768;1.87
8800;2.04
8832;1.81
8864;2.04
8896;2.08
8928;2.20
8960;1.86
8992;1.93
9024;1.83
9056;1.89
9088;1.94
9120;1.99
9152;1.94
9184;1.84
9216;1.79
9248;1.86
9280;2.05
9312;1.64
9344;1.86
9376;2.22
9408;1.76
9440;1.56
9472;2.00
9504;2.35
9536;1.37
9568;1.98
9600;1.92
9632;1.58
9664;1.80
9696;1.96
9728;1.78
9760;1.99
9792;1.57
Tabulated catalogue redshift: 0.346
